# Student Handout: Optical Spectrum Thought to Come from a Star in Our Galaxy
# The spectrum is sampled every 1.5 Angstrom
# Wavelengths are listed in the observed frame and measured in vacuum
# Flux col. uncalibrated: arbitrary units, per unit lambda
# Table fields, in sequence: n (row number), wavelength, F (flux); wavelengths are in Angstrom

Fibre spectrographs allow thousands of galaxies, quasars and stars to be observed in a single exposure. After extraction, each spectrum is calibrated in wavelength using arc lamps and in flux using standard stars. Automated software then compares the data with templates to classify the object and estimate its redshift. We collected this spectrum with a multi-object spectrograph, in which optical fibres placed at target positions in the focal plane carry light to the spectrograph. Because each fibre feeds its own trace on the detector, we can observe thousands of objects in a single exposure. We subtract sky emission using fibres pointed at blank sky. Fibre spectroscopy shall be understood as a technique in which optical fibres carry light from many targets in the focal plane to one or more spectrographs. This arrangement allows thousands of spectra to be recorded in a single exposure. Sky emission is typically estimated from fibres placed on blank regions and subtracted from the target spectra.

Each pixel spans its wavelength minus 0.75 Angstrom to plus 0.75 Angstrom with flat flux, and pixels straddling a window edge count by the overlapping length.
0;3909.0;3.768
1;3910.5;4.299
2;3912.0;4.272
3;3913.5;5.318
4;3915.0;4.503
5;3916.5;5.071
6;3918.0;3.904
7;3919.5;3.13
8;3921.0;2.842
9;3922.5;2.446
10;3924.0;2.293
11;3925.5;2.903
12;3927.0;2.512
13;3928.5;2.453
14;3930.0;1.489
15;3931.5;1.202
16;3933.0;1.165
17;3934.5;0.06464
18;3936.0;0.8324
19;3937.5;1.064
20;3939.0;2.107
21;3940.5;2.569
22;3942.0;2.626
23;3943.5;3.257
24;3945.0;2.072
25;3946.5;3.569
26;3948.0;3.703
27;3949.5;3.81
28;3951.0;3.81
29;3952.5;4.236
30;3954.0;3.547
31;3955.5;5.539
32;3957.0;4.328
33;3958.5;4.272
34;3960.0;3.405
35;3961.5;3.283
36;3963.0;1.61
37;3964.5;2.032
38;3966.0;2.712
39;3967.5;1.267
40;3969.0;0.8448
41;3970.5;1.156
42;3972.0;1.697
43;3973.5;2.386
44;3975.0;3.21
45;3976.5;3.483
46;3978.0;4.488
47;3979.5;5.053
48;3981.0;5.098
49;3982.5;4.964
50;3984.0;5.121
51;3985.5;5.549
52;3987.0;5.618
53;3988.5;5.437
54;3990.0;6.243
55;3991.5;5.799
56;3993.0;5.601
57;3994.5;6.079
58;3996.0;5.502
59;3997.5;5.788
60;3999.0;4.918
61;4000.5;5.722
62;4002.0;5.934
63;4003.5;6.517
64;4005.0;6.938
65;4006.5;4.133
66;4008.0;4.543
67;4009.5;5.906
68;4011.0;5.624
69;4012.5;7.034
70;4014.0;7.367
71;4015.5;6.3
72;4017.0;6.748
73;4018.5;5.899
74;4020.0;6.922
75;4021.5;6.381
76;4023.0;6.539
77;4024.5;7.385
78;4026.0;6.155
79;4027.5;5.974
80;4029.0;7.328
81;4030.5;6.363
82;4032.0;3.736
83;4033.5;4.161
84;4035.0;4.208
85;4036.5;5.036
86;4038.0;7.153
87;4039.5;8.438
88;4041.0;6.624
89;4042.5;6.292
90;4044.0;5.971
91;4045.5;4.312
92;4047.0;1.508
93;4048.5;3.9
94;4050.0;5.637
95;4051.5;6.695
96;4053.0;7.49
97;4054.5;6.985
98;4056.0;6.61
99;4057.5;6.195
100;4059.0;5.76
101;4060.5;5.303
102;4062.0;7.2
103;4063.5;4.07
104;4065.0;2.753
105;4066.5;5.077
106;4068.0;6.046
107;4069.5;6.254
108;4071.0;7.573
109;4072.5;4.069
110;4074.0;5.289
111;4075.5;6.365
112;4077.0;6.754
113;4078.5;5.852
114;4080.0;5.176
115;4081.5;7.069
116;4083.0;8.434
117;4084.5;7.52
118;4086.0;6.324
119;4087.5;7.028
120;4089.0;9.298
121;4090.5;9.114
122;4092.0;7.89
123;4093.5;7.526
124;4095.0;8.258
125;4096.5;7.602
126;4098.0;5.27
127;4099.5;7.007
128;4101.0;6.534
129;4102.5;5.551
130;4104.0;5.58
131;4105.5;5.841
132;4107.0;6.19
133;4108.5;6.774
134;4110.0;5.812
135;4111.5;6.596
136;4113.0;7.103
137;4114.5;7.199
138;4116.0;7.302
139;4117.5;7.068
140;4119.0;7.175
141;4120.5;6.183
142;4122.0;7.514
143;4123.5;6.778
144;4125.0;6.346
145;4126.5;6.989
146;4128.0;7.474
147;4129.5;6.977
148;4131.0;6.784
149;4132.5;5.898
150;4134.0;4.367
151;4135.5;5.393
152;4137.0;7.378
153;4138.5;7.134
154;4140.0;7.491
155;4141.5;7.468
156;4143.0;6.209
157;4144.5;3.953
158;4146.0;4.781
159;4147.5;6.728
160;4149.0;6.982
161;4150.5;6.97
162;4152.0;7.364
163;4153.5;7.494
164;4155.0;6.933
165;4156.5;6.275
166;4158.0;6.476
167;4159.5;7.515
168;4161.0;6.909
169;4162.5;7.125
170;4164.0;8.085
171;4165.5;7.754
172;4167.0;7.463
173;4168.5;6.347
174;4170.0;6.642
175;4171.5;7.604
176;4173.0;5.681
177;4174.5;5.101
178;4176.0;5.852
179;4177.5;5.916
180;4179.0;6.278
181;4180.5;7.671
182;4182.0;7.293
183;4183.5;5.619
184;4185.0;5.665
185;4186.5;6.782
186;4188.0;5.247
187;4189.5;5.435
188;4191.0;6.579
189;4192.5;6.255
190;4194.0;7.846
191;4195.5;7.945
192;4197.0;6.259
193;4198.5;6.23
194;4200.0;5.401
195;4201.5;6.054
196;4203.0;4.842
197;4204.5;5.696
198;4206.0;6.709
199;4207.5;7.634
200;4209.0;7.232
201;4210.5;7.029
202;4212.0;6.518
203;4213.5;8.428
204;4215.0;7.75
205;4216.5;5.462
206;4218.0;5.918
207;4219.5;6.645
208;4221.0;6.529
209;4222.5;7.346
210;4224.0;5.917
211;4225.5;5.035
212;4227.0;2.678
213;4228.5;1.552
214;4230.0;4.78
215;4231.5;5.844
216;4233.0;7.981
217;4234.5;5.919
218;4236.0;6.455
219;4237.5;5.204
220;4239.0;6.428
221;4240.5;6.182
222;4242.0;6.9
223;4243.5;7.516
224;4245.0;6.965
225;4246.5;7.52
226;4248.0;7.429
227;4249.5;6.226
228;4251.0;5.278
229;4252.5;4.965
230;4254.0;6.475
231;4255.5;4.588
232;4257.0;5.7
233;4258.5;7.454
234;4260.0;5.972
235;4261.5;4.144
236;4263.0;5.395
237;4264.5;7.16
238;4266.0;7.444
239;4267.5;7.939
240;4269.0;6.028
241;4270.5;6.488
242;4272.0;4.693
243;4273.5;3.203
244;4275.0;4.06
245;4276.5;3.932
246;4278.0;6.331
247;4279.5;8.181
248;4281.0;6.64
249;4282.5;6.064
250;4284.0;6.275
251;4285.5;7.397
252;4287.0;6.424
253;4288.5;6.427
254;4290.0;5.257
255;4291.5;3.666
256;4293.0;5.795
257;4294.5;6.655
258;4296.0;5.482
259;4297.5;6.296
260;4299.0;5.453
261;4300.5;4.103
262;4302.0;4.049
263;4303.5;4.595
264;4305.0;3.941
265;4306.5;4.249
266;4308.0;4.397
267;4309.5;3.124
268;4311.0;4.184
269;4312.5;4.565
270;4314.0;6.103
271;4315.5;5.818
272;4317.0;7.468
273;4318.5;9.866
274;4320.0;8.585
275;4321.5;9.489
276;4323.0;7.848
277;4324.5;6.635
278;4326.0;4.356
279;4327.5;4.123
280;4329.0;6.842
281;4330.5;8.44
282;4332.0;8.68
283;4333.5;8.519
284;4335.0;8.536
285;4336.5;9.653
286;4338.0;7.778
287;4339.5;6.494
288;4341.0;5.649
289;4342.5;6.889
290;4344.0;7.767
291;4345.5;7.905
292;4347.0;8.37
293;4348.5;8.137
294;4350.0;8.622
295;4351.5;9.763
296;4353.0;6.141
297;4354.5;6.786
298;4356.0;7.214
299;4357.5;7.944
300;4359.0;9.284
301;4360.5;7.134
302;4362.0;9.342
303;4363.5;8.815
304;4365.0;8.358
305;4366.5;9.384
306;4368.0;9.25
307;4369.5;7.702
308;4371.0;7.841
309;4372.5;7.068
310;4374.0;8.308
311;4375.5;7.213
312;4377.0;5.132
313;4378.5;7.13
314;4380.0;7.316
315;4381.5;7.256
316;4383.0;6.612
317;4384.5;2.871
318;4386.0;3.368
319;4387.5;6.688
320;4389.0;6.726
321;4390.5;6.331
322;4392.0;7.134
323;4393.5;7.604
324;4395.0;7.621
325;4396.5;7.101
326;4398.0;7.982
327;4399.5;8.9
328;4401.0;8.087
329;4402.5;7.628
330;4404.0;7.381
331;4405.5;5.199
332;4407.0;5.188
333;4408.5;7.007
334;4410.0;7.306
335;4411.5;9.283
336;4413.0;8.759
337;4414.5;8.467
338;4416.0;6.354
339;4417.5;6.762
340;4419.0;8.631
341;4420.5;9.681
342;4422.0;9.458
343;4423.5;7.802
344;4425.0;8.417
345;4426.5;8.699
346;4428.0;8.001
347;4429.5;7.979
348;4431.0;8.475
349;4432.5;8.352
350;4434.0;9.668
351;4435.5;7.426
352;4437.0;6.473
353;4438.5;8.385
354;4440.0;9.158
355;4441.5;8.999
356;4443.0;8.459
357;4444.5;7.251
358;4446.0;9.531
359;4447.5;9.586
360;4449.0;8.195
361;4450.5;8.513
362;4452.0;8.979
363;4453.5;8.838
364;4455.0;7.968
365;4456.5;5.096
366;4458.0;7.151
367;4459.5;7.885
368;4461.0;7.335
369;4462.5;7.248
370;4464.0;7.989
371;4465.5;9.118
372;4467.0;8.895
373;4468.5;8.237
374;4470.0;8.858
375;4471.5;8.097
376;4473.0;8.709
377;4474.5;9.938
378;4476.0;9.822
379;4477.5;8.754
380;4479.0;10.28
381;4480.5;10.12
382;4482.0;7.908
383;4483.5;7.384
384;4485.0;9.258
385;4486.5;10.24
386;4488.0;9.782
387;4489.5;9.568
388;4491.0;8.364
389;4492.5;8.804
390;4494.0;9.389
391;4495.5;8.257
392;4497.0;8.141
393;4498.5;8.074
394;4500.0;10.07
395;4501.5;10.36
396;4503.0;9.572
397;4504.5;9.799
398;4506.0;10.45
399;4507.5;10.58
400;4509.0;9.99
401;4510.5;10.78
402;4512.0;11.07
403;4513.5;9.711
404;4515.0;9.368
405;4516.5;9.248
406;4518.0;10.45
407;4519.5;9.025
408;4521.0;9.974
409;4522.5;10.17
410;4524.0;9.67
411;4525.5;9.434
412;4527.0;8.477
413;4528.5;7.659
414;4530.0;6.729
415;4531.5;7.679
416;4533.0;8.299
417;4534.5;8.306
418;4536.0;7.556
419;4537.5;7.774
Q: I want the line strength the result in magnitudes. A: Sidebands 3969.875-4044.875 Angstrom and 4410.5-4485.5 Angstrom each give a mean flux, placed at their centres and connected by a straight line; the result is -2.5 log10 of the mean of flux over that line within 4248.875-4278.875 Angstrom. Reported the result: 0.26 mag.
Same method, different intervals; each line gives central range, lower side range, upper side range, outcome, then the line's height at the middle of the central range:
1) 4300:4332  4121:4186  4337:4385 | 0.238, 7.37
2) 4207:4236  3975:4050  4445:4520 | 0.168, 7.14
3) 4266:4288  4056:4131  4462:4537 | 0.267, 7.71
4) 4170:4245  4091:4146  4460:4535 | 0.156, 7.2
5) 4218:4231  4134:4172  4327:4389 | 0.340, 7.01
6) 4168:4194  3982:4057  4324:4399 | 0.050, 6.57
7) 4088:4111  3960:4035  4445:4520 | -0.194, 5.82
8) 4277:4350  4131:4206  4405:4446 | 0.141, 7.35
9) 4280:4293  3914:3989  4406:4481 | 0.101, 6.64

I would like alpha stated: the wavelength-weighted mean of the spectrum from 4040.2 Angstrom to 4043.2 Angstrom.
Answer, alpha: 6.49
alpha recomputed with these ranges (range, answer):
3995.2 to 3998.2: 5.65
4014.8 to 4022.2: 6.45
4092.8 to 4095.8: 7.89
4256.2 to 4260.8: 6.33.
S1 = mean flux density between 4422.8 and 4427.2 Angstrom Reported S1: 8.31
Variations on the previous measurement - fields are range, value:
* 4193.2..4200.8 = 6.73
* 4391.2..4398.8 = 7.49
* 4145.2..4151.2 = 6.34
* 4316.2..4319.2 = 8.6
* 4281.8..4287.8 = 6.54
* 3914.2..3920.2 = 4.17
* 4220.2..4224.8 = 6.58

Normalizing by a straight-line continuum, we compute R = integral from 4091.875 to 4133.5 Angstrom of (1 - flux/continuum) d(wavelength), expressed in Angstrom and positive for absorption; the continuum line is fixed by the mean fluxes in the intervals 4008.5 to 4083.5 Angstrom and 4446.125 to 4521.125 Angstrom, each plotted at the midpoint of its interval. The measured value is -2.0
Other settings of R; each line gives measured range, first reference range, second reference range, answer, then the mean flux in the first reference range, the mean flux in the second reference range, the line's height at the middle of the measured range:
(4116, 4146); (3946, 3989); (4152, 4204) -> -3.3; 3.62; 6.55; 5.9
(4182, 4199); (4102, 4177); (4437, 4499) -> 1.3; 6.61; 8.58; 6.92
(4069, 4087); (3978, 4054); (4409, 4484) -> -0.7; 5.78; 8.37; 6.16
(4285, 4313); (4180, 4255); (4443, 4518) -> 8.1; 6.26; 8.96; 7.09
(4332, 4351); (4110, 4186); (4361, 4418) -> -2.0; 6.66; 7.28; 7.15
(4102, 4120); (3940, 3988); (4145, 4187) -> -2.2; 3.46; 6.67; 5.8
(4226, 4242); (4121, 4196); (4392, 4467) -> 3.7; 6.61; 7.99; 6.99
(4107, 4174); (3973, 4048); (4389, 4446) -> -4.3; 5.59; 7.88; 6.33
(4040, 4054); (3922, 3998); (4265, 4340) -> -4.8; 3.35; 6.17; 4.07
